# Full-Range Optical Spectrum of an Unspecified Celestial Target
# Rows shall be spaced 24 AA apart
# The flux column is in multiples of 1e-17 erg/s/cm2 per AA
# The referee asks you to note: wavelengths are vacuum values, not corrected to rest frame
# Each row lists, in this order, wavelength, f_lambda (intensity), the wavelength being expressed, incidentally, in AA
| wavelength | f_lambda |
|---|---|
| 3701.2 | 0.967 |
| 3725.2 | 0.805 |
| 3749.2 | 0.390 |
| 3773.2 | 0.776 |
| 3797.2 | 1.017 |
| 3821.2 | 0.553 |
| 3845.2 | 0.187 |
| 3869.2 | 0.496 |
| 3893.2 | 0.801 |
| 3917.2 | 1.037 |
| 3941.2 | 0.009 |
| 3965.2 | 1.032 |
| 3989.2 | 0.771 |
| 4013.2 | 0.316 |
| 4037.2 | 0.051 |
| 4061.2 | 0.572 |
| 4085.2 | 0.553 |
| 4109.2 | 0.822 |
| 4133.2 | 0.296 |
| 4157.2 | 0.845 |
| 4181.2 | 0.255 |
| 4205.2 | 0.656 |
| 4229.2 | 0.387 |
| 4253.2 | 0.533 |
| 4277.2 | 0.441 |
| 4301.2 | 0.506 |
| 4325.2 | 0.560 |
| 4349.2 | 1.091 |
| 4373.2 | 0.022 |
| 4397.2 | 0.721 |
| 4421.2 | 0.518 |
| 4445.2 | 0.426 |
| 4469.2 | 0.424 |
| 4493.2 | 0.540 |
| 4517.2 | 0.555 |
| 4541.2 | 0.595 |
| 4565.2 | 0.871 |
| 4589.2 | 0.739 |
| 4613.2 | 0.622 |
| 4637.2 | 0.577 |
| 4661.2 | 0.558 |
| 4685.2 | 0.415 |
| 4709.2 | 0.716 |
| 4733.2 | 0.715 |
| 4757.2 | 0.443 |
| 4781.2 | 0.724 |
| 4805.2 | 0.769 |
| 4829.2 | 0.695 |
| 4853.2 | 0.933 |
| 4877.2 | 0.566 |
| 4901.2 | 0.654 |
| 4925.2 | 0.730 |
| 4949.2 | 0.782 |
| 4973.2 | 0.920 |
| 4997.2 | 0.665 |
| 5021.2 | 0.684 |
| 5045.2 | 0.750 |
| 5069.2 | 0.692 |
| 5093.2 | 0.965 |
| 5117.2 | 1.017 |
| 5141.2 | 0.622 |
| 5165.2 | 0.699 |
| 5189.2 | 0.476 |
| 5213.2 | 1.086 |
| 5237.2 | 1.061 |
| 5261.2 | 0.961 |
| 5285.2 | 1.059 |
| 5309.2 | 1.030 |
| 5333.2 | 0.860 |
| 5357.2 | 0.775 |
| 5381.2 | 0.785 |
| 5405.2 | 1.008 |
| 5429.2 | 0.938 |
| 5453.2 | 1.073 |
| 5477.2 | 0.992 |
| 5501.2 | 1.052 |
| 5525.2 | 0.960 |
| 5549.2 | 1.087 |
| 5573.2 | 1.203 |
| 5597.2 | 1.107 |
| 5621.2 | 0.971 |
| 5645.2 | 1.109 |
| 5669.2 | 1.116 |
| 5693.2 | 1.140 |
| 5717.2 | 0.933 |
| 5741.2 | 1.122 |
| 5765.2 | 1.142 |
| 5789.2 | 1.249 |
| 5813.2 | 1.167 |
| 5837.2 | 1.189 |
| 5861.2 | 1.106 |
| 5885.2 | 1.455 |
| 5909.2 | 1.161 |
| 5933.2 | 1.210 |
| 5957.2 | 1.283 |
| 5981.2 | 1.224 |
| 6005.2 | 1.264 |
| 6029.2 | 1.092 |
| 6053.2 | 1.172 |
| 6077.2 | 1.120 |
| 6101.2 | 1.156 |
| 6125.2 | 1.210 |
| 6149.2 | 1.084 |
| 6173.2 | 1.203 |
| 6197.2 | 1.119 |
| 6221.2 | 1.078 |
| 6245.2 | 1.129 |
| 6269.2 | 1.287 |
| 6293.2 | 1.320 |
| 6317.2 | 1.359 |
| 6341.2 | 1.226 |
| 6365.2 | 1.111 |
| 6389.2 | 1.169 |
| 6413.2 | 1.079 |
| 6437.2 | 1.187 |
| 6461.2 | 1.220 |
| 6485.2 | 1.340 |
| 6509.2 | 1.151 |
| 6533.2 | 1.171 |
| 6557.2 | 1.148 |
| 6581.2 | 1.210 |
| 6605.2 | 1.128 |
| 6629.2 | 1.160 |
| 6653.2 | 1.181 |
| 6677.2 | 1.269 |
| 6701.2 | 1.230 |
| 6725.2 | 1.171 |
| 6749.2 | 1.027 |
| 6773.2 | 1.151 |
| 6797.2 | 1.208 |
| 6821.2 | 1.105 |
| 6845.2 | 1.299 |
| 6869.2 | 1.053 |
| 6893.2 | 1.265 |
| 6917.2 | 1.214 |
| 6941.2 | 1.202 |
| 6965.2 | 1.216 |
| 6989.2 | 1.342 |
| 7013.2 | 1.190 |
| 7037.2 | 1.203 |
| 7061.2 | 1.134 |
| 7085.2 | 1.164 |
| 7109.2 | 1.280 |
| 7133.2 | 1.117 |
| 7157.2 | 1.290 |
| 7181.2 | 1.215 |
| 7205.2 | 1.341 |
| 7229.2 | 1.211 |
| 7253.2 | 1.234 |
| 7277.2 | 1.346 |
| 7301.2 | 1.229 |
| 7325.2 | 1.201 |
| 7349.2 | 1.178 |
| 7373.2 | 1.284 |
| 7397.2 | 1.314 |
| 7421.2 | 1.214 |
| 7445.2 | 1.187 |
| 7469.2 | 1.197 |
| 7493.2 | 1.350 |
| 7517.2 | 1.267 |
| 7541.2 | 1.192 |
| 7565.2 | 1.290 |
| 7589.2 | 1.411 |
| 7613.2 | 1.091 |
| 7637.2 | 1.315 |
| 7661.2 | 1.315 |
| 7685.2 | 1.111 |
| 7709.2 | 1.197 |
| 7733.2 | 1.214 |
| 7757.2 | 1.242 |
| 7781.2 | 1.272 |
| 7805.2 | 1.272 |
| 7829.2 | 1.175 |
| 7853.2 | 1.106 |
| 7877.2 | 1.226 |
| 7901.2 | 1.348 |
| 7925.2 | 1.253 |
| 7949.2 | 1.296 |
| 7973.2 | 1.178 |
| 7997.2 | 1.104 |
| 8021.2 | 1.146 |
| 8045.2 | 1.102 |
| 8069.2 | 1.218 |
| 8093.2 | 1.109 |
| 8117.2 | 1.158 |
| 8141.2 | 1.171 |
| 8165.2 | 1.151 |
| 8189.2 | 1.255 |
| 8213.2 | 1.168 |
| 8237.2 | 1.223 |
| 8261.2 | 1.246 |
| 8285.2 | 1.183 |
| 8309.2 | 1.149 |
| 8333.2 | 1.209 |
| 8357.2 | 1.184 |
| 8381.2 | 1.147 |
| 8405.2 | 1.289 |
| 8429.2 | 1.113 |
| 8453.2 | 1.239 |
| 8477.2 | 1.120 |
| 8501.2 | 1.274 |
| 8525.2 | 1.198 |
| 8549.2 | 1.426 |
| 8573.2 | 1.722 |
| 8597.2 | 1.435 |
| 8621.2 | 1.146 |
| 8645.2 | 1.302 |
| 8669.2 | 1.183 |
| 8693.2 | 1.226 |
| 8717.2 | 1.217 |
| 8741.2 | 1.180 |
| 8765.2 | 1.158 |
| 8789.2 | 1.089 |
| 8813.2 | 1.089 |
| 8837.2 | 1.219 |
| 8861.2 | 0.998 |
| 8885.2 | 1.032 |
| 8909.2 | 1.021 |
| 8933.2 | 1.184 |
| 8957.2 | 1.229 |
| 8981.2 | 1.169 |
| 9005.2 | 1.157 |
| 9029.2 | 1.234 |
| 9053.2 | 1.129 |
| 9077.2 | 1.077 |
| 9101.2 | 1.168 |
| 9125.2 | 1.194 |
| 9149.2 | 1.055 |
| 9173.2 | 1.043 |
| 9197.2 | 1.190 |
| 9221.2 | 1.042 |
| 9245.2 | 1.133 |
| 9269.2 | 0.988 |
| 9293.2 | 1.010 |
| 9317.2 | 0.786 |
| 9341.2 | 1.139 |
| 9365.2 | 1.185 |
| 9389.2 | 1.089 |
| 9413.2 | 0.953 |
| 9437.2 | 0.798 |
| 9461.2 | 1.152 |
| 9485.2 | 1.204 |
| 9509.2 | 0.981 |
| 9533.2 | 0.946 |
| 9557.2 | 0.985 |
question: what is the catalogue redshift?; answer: 0.30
